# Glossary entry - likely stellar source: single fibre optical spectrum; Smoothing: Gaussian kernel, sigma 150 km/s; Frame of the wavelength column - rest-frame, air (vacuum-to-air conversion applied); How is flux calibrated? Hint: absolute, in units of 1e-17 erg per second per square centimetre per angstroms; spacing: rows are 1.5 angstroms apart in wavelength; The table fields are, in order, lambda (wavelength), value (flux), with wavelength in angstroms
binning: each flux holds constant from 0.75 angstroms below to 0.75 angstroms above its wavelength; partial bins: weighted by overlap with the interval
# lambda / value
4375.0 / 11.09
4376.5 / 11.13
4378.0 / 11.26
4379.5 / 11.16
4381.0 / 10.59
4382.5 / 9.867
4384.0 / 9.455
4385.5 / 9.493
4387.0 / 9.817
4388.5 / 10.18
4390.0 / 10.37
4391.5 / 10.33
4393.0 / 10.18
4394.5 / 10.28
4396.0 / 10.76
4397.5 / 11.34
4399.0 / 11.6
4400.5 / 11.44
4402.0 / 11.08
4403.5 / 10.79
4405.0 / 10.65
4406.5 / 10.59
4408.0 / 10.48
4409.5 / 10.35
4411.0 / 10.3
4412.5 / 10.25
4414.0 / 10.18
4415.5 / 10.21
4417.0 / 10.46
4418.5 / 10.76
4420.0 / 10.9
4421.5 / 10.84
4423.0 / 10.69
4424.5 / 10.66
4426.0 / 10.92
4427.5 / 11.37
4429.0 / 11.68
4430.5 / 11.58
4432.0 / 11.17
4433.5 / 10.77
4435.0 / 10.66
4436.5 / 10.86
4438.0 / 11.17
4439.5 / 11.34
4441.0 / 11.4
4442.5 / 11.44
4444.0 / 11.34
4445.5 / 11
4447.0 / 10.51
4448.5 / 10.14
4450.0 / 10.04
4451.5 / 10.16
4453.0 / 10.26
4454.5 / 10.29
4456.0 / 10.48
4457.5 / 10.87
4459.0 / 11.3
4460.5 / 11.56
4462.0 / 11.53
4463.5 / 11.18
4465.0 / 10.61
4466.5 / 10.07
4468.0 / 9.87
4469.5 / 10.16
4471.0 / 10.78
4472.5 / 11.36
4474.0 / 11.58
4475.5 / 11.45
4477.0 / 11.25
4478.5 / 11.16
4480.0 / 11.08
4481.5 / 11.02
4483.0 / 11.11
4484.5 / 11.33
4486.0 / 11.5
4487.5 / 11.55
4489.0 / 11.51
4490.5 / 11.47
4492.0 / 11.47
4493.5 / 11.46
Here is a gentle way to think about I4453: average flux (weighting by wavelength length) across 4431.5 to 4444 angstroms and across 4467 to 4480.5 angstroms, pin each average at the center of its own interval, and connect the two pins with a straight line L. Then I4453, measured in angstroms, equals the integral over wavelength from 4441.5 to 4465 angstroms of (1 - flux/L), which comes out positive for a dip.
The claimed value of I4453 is 0.5 angstroms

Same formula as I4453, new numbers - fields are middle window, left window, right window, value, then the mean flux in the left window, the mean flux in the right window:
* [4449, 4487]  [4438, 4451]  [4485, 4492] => 1.2 angstroms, 10.9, 11.5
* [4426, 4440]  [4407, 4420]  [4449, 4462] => -0.8 angstroms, 10.4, 10.7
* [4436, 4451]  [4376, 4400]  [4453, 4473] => -0.3 angstroms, 10.5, 10.7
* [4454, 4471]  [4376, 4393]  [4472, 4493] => 0.6 angstroms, 10.3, 11.3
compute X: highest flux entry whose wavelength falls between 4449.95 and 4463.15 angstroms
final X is 11.56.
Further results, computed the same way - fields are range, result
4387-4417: 11.6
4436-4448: 11.44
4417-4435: 11.68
